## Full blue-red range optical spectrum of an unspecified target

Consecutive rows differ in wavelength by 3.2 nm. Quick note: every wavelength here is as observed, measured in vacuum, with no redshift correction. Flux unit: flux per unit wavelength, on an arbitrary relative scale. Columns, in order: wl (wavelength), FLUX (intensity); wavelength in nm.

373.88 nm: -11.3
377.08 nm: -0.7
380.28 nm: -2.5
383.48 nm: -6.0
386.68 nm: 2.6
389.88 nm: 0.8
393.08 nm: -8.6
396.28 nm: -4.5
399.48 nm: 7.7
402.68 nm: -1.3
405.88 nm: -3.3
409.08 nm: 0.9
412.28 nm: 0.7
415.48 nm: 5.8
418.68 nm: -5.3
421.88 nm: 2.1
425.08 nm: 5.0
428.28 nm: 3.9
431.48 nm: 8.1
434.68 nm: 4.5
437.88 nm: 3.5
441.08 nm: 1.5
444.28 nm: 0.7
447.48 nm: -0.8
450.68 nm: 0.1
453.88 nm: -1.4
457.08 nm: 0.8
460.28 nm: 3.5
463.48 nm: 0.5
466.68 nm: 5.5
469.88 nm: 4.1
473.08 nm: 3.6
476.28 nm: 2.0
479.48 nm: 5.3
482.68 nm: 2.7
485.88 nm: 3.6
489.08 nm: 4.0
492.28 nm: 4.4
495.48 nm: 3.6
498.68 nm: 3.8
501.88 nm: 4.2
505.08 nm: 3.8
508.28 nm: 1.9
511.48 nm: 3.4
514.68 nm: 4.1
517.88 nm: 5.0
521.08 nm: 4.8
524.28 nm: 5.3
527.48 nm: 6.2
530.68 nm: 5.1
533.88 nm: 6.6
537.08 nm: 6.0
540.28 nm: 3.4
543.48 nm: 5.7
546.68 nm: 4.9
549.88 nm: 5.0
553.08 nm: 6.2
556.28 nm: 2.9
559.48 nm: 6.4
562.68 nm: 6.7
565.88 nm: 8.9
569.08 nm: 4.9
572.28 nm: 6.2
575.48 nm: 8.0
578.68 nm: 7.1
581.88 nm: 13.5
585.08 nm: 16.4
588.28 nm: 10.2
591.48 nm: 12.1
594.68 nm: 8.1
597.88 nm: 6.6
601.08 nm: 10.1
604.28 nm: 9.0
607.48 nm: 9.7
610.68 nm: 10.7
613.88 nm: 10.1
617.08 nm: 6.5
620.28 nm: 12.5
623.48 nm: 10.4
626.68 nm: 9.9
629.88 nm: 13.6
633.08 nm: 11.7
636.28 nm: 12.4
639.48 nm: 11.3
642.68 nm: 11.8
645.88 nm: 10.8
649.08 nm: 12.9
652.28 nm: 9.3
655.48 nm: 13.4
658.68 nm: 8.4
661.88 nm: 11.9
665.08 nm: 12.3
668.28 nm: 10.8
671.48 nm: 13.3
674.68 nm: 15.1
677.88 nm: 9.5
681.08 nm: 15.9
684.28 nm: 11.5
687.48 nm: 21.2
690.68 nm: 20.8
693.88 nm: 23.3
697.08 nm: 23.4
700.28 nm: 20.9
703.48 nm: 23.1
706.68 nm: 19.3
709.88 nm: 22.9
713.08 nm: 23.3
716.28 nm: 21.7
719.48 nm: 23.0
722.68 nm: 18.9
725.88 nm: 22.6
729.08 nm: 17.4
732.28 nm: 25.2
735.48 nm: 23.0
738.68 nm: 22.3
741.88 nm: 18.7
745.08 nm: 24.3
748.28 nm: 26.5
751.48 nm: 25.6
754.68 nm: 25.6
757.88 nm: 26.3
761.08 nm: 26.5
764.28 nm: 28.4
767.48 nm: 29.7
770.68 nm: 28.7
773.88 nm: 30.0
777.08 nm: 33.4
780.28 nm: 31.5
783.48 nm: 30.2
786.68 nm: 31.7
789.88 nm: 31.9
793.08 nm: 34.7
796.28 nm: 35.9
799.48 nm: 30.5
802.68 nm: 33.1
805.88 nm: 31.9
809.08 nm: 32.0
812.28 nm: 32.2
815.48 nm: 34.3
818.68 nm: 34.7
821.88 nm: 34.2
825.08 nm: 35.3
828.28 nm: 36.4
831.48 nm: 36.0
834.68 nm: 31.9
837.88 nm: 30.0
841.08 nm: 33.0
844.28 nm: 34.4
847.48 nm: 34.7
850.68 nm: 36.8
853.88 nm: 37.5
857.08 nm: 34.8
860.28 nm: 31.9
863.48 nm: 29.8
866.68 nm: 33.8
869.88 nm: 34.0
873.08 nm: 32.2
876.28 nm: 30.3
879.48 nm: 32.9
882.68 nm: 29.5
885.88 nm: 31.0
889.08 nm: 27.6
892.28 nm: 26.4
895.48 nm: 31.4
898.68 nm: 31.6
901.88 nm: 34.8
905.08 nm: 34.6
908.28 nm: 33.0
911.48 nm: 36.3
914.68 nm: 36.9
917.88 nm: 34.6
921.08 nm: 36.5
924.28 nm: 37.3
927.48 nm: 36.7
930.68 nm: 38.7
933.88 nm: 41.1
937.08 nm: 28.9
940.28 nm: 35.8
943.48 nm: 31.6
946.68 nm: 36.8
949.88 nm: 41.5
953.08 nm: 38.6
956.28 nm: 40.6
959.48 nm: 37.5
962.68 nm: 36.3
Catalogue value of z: 0.72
